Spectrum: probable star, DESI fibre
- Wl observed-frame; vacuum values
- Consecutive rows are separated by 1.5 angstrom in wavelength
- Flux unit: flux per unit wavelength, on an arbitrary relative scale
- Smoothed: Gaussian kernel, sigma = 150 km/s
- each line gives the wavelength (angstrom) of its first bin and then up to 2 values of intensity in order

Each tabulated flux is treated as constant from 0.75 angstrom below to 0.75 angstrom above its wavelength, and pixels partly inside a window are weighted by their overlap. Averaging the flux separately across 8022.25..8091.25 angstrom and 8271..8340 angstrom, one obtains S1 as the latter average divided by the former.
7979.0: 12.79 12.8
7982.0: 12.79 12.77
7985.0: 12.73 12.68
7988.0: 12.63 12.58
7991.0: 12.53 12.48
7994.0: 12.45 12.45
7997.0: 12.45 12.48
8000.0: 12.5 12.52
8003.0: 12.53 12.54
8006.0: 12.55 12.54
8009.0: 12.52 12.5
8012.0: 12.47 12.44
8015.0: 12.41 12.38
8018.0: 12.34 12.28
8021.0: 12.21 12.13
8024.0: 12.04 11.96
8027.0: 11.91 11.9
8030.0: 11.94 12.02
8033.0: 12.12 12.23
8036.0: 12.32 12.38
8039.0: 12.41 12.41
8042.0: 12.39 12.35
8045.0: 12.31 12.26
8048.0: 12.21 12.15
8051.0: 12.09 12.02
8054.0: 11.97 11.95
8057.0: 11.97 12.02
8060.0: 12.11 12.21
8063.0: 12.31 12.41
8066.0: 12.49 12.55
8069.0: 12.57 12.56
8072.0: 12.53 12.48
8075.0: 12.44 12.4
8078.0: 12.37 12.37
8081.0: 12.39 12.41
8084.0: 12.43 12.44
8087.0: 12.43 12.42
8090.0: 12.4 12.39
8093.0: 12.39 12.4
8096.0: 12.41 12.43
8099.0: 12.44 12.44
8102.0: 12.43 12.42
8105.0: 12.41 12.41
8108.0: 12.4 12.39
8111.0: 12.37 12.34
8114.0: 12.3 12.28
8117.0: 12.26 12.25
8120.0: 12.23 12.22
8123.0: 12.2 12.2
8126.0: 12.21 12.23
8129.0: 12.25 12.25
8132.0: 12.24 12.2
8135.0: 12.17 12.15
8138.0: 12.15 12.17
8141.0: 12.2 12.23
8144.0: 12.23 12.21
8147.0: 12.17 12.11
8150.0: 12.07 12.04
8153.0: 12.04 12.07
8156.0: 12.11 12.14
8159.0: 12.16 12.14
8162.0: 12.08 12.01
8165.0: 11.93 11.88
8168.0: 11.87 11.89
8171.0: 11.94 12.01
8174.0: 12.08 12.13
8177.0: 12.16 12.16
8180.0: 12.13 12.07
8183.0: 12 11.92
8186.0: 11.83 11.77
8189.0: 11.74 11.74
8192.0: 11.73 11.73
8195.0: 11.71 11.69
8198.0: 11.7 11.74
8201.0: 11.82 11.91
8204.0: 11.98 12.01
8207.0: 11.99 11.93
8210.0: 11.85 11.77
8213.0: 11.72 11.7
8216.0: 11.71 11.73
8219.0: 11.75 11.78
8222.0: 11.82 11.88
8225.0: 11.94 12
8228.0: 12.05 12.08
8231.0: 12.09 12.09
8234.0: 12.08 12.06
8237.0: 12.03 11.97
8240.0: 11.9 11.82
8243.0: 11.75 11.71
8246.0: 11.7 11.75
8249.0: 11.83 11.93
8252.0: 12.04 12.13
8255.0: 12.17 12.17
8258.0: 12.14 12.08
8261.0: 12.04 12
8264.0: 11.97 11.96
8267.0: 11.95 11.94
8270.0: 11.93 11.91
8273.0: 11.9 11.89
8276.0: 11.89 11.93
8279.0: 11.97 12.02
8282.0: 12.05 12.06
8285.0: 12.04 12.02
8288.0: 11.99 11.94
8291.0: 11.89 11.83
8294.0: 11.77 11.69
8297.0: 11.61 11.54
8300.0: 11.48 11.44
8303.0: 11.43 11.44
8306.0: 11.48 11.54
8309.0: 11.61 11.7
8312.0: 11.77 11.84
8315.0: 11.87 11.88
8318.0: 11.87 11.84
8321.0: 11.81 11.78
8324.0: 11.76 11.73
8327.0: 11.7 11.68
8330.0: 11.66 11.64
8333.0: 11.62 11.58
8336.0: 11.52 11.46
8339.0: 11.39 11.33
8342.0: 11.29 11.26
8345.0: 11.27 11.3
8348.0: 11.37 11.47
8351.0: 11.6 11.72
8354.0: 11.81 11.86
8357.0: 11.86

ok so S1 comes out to 0.96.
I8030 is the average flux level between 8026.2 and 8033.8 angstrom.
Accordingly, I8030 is 12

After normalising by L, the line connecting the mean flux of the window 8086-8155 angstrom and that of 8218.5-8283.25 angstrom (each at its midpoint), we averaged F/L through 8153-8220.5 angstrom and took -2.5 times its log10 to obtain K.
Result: 0.02 mag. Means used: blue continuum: 12.3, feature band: 11.9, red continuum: 12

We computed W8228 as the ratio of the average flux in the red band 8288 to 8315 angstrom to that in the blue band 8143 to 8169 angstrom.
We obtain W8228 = 0.97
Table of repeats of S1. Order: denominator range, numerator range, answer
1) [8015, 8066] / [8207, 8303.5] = 0.98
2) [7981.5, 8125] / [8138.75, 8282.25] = 0.97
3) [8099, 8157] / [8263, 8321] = 0.97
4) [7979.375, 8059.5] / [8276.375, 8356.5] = 0.95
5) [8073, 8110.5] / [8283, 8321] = 0.95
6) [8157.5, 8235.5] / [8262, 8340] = 0.99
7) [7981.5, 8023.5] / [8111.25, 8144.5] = 0.98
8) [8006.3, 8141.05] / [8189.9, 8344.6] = 0.96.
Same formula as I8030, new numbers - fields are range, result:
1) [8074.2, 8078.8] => 12.4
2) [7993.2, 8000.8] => 12.5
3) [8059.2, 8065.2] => 12.3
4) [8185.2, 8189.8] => 11.8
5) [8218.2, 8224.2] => 11.8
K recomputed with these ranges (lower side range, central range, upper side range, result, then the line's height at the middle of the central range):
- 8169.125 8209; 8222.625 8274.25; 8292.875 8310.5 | -0.02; 11.7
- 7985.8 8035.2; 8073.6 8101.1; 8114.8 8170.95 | -0.02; 12.2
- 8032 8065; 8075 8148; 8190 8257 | -0.02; 12.1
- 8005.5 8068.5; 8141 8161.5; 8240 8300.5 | 0.00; 12.1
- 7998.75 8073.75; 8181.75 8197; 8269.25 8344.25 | 0.02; 12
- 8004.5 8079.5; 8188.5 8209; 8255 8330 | 0.02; 12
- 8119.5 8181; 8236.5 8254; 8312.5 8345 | 0.00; 11.9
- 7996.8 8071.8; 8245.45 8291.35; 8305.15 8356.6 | -0.02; 11.8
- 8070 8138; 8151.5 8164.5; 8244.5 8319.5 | 0.01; 12.2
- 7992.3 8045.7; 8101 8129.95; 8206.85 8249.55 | -0.02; 12.1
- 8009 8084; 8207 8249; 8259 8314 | 0.01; 11.9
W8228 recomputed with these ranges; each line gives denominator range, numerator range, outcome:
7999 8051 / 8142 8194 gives 0.98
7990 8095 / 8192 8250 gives 0.96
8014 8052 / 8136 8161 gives 0.99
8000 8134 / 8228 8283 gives 0.97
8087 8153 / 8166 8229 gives 0.97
